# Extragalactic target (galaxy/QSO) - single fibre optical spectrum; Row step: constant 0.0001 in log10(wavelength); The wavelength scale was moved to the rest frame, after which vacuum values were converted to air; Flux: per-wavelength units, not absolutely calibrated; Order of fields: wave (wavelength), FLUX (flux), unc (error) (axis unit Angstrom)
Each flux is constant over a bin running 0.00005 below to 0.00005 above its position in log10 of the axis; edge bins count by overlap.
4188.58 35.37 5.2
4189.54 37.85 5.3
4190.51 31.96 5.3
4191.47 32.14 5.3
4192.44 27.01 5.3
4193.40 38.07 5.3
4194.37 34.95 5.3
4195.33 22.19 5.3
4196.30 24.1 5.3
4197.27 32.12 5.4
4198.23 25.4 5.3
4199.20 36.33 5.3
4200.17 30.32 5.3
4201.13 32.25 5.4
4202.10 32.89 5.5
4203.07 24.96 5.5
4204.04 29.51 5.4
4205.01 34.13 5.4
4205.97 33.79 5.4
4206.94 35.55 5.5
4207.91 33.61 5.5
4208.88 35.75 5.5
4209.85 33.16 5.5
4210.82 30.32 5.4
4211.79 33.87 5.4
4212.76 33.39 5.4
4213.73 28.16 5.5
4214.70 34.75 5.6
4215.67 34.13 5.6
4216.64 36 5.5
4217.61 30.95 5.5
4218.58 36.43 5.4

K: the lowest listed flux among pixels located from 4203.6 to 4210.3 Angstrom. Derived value 29.51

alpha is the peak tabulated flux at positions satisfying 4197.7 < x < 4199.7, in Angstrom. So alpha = 36.33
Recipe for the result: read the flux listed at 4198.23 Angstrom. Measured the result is 25.4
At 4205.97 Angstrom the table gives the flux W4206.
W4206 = 33.79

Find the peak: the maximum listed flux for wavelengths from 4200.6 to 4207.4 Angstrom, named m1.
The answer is 35.55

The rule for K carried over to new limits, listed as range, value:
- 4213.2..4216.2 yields 28.16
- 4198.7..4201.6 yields 30.32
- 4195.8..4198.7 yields 24.1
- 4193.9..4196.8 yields 22.19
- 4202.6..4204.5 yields 24.96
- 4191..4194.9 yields 27.01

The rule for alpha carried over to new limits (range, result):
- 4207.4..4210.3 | 35.75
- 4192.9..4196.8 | 38.07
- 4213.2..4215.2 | 34.75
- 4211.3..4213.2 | 33.87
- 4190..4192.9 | 32.14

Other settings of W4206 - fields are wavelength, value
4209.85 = 33.16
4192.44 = 27.01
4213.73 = 28.16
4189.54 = 37.85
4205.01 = 34.13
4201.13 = 32.25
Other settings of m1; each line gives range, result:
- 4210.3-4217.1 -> 36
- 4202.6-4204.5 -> 29.51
